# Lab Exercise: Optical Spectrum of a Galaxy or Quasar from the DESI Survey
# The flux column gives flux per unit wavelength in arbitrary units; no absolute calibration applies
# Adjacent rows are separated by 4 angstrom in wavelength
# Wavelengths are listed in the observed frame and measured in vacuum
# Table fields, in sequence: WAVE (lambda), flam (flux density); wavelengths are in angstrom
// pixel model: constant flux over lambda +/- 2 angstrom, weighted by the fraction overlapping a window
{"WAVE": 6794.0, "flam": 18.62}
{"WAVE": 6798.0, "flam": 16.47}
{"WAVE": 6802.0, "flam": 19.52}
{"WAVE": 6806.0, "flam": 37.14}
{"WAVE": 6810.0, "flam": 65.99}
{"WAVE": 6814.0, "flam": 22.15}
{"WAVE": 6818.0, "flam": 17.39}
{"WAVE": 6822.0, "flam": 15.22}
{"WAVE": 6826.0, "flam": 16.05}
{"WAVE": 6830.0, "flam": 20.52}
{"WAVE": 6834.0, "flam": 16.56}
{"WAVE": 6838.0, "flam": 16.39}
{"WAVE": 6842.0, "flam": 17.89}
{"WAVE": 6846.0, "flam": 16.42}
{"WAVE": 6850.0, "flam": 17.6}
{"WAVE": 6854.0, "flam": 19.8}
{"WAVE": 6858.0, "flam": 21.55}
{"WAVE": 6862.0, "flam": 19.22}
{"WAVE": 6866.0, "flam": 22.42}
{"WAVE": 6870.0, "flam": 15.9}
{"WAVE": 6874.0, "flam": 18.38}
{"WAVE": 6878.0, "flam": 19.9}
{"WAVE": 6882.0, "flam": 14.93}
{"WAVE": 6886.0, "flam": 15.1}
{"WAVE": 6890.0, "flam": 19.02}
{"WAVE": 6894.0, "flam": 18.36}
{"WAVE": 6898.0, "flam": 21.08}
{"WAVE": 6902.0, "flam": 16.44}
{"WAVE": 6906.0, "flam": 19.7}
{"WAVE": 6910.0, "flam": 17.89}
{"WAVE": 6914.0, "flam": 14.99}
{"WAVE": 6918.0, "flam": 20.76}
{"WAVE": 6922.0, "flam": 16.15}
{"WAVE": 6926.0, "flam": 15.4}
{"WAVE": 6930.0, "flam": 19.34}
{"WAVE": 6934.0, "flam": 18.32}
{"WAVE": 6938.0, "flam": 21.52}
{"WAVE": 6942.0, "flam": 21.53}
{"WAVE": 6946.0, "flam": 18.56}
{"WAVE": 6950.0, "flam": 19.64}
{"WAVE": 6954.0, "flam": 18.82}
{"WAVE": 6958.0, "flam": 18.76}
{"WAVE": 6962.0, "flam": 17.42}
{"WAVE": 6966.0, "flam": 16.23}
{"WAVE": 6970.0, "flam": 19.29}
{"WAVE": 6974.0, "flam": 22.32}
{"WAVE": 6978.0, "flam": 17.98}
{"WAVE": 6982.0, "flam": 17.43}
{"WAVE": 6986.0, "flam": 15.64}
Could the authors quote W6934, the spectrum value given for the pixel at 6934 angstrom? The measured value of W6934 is 18.32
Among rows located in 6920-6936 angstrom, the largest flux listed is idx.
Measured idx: 19.34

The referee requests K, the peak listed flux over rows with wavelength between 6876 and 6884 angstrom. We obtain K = 19.9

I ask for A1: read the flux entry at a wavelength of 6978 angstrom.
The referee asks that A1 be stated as 17.98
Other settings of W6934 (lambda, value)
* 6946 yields 18.56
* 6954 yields 18.82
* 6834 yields 16.56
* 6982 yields 17.43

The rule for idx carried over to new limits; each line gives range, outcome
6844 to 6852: 17.6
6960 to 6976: 22.32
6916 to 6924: 20.76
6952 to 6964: 18.82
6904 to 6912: 19.7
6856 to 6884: 22.42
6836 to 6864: 21.55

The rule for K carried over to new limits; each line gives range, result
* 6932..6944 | 21.53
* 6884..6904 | 21.08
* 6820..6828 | 16.05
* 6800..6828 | 65.99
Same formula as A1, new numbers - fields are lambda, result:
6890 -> 19.02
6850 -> 17.6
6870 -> 15.9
